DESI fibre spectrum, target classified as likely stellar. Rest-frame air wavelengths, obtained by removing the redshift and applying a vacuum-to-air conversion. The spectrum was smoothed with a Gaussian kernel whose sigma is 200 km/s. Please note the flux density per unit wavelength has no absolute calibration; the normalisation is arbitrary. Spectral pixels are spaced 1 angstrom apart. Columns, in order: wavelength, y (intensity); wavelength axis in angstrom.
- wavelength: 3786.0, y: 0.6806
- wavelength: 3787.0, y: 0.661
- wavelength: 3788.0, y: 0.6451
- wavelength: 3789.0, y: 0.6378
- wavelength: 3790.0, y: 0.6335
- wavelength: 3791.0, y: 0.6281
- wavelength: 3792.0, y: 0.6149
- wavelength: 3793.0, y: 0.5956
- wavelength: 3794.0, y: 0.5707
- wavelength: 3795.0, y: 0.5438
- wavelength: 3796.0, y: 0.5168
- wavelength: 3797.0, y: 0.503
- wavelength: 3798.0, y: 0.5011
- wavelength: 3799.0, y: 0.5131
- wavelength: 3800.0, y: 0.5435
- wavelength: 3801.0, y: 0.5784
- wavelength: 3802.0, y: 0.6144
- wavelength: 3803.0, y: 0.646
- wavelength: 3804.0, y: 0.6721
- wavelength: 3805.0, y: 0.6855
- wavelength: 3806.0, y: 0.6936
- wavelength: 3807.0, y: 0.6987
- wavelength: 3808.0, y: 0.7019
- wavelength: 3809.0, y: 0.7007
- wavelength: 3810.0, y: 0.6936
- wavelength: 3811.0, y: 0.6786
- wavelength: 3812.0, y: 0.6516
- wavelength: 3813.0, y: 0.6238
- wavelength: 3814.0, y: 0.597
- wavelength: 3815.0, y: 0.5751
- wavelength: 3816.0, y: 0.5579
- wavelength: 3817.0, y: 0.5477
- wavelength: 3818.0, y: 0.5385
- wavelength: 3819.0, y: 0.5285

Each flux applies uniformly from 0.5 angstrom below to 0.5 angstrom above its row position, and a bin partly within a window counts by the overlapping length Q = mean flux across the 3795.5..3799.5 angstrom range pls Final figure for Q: 0.508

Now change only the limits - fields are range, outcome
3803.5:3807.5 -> 0.687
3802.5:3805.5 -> 0.668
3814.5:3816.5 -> 0.567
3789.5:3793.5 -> 0.618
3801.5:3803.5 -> 0.63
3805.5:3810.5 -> 0.698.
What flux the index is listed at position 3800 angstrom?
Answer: 0.5435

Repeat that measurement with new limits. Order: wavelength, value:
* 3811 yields 0.6786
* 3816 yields 0.5579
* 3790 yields 0.6335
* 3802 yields 0.6144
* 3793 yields 0.5956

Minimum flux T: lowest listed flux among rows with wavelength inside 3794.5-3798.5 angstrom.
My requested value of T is 0.5011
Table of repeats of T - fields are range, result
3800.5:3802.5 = 0.5784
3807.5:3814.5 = 0.597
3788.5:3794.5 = 0.5707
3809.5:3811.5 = 0.6786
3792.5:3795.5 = 0.5438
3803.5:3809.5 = 0.6721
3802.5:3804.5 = 0.646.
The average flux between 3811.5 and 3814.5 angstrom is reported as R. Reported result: 0.624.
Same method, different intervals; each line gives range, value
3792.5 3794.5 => 0.583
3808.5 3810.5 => 0.697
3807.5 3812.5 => 0.685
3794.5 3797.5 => 0.521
